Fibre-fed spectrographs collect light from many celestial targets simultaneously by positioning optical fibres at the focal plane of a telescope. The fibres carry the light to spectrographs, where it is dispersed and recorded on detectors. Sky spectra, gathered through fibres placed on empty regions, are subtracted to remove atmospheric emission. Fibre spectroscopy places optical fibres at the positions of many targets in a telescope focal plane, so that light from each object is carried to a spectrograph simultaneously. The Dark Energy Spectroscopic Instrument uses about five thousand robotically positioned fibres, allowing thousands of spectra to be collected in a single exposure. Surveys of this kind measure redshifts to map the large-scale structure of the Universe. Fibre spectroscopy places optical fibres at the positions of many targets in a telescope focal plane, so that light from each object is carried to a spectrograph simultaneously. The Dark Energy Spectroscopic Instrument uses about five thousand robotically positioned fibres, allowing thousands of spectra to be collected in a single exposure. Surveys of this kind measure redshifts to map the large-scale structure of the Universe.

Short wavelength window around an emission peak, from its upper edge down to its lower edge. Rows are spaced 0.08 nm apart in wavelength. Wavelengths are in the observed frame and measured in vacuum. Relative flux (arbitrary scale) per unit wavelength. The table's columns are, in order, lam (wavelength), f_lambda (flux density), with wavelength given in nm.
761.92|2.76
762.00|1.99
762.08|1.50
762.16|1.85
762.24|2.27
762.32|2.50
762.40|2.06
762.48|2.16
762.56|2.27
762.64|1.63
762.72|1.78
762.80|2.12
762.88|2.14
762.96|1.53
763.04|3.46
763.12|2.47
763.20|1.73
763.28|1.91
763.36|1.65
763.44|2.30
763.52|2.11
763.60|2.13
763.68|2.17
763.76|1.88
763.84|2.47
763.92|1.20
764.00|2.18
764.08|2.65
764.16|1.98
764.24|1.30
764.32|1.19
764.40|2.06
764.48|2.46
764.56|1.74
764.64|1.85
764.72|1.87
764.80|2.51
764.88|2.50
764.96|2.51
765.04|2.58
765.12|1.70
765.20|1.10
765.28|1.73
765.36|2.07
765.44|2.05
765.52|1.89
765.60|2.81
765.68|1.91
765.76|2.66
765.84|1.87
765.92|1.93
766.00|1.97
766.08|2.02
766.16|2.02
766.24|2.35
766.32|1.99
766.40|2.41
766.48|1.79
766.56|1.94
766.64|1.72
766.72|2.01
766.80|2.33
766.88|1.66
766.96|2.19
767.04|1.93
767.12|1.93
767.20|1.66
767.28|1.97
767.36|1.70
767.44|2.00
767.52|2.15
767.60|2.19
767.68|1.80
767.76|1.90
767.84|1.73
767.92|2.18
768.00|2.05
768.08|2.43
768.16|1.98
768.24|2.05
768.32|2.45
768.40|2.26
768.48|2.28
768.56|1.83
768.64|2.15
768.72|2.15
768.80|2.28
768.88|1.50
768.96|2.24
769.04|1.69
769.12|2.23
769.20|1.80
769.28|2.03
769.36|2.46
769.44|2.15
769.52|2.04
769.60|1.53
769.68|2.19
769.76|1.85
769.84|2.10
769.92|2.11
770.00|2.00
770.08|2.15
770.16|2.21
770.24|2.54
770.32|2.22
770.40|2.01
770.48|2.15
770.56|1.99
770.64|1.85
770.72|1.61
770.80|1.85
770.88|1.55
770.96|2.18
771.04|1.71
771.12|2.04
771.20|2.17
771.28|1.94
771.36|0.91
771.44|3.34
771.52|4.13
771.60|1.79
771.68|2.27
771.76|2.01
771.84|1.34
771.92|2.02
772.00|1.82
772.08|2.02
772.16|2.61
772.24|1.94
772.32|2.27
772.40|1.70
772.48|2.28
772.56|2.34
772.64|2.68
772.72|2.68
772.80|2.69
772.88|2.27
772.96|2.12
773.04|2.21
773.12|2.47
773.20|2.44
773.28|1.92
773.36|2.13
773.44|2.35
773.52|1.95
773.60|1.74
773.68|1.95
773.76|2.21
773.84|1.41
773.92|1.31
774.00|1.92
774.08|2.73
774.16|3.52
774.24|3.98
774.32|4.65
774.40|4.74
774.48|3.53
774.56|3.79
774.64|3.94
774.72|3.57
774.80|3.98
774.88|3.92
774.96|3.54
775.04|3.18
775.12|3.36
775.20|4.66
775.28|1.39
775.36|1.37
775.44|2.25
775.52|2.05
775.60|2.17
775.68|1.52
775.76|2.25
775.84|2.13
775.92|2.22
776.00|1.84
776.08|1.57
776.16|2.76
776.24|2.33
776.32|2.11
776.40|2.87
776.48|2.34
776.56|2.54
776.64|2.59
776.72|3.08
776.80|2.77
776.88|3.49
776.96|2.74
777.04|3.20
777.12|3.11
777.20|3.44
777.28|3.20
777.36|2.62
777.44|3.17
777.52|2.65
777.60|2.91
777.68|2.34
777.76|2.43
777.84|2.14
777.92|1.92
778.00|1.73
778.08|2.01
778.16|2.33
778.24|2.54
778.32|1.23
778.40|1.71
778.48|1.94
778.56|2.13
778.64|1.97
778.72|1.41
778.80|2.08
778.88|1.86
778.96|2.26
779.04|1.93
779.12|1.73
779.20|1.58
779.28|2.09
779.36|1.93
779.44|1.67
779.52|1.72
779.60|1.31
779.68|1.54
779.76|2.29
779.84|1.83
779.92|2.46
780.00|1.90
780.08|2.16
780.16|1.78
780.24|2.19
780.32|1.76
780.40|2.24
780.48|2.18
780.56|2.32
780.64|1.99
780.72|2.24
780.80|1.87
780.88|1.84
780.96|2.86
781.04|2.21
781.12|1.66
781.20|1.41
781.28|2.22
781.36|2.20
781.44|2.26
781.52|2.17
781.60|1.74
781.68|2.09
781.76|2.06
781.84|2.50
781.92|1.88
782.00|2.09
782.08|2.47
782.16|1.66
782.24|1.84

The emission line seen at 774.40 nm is H-alpha 6563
